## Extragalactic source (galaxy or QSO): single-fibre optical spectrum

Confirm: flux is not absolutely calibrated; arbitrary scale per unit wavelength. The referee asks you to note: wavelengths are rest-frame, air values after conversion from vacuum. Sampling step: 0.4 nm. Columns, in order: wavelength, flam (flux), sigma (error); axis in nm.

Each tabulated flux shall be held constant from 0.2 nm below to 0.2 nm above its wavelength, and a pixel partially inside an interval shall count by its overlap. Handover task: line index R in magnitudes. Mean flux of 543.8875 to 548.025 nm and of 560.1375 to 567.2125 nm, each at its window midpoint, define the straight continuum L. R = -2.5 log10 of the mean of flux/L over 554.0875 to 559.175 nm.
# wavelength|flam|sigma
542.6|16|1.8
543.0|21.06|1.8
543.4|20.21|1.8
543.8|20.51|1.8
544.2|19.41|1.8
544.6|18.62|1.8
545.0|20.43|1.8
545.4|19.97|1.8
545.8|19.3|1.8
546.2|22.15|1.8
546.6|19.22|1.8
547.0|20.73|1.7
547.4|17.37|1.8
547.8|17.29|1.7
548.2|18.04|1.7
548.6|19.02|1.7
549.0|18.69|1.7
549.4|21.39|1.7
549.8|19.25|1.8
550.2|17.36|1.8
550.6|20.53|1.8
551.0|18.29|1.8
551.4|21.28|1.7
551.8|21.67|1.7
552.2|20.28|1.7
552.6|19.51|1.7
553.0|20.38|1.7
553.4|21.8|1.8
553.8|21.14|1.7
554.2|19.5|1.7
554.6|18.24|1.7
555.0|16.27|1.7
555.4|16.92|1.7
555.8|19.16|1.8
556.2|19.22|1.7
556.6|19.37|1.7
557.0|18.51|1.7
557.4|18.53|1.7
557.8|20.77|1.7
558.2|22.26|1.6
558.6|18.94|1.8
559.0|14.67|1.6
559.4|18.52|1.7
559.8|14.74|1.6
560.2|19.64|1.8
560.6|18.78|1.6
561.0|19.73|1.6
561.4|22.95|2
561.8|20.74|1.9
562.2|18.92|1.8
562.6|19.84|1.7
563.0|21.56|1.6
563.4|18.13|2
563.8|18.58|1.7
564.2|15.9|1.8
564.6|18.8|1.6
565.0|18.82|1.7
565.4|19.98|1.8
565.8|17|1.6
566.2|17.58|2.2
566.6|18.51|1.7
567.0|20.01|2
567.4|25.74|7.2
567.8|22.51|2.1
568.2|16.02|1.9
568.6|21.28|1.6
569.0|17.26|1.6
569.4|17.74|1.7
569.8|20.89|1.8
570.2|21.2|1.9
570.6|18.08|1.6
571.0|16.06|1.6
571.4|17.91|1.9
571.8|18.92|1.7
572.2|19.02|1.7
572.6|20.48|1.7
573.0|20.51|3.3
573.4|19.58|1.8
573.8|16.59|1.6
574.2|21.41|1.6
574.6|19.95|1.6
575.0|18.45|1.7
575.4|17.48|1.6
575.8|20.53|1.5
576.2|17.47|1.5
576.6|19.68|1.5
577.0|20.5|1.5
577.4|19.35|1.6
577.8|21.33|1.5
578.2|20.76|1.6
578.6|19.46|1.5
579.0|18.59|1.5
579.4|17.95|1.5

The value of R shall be 0.04 mag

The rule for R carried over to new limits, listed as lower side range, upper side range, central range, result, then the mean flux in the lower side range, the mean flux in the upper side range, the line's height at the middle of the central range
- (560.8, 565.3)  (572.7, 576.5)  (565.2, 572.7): 0.00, 19.5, 19.2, 19.3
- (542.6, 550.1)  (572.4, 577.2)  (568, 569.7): 0.07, 19.5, 19.4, 19.4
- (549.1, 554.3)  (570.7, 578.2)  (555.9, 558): 0.04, 20.2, 19.2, 19.9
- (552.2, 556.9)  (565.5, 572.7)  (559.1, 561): 0.08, 19.3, 19.2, 19.2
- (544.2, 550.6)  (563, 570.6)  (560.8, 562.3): -0.08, 19.3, 19.3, 19.3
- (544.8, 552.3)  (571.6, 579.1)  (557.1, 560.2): 0.06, 19.6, 19.5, 19.5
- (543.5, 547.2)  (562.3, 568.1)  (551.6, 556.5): 0.01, 20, 19.4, 19.8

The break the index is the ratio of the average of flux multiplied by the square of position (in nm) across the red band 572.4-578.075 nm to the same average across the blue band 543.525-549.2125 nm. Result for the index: 1.12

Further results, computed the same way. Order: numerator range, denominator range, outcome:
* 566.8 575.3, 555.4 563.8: 1.06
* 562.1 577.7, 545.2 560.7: 1.06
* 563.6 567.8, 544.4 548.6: 1.07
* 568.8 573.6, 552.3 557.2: 1.05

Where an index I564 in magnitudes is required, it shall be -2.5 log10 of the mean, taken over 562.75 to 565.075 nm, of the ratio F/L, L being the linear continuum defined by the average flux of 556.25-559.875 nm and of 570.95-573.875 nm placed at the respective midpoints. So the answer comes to 0.00 mag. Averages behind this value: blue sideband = 18.6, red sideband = 18.9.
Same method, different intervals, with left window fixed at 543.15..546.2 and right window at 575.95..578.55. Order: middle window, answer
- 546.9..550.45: 0.07 mag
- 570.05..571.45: 0.09 mag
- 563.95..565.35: 0.10 mag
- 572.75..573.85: 0.03 mag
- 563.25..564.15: 0.11 mag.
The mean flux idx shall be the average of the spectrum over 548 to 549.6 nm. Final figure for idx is 19.3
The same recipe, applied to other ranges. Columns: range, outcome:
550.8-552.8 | 20.2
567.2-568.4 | 21.4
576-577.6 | 19.3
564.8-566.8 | 18.4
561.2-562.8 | 20.6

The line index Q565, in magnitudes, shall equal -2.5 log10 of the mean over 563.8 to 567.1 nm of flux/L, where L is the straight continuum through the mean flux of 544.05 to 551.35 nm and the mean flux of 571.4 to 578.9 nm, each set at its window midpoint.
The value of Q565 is 0.07 mag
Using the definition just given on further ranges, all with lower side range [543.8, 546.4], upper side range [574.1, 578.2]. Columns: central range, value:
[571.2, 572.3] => 0.063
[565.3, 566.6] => 0.095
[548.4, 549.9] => 0.020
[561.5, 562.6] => -0.017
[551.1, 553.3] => -0.034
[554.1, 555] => 0.096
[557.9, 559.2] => 0.060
